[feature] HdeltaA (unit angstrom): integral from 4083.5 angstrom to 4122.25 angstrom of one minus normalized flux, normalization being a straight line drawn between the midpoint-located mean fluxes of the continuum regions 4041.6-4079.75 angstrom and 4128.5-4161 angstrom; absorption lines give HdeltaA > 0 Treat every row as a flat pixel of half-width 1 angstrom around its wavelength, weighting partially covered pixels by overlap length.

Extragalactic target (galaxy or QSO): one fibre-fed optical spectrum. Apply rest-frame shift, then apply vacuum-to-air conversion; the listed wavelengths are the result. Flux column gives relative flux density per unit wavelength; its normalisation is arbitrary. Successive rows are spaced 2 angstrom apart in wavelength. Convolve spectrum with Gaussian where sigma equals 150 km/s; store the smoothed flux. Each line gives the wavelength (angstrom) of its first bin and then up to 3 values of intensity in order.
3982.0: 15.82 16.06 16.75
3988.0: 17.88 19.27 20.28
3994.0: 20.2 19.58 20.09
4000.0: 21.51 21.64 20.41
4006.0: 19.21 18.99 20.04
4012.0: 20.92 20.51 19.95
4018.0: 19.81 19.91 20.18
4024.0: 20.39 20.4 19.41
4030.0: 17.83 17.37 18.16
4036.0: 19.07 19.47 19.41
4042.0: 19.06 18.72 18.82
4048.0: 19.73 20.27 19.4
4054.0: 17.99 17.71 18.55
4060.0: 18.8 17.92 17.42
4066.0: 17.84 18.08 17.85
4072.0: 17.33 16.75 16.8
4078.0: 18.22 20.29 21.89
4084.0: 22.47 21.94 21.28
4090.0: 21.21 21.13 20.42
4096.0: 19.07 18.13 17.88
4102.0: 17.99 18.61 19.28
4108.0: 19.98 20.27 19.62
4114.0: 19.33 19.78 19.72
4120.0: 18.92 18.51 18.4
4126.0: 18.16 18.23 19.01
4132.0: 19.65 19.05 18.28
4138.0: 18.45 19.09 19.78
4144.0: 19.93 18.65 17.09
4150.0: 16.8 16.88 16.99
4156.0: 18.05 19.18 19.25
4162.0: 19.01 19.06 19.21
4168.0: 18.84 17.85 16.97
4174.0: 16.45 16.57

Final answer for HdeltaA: -2.87 angstrom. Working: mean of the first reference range 18.3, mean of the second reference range 18.5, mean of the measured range 19.8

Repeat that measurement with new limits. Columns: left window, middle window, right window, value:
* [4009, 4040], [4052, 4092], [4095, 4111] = 0.3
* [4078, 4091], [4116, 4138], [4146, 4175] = 0.7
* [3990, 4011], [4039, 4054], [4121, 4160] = 0.3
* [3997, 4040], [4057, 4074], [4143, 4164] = 1.2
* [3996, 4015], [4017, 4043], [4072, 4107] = 1.1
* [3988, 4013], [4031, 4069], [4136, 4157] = 1.6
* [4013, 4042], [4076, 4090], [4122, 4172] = -1.3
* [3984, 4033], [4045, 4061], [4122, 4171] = 0.3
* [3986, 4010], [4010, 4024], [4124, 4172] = -0.4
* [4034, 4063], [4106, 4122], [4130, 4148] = -0.5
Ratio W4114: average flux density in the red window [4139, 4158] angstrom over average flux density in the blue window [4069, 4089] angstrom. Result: 0.93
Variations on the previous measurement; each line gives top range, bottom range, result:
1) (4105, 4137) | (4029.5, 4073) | 1.03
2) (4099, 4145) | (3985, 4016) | 0.96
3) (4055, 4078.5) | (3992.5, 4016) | 0.88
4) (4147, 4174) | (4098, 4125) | 0.95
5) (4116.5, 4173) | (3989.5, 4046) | 0.94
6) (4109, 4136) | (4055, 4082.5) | 1.05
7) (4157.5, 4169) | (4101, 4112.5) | 0.99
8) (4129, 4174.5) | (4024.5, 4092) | 0.97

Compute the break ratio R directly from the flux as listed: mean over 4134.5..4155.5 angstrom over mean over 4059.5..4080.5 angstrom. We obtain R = 1.0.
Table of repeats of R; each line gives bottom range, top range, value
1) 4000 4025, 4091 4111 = 0.95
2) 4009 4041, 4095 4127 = 0.97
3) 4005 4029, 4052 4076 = 0.89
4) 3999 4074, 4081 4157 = 1.00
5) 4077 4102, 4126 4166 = 0.92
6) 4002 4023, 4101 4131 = 0.95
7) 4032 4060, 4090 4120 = 1.03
